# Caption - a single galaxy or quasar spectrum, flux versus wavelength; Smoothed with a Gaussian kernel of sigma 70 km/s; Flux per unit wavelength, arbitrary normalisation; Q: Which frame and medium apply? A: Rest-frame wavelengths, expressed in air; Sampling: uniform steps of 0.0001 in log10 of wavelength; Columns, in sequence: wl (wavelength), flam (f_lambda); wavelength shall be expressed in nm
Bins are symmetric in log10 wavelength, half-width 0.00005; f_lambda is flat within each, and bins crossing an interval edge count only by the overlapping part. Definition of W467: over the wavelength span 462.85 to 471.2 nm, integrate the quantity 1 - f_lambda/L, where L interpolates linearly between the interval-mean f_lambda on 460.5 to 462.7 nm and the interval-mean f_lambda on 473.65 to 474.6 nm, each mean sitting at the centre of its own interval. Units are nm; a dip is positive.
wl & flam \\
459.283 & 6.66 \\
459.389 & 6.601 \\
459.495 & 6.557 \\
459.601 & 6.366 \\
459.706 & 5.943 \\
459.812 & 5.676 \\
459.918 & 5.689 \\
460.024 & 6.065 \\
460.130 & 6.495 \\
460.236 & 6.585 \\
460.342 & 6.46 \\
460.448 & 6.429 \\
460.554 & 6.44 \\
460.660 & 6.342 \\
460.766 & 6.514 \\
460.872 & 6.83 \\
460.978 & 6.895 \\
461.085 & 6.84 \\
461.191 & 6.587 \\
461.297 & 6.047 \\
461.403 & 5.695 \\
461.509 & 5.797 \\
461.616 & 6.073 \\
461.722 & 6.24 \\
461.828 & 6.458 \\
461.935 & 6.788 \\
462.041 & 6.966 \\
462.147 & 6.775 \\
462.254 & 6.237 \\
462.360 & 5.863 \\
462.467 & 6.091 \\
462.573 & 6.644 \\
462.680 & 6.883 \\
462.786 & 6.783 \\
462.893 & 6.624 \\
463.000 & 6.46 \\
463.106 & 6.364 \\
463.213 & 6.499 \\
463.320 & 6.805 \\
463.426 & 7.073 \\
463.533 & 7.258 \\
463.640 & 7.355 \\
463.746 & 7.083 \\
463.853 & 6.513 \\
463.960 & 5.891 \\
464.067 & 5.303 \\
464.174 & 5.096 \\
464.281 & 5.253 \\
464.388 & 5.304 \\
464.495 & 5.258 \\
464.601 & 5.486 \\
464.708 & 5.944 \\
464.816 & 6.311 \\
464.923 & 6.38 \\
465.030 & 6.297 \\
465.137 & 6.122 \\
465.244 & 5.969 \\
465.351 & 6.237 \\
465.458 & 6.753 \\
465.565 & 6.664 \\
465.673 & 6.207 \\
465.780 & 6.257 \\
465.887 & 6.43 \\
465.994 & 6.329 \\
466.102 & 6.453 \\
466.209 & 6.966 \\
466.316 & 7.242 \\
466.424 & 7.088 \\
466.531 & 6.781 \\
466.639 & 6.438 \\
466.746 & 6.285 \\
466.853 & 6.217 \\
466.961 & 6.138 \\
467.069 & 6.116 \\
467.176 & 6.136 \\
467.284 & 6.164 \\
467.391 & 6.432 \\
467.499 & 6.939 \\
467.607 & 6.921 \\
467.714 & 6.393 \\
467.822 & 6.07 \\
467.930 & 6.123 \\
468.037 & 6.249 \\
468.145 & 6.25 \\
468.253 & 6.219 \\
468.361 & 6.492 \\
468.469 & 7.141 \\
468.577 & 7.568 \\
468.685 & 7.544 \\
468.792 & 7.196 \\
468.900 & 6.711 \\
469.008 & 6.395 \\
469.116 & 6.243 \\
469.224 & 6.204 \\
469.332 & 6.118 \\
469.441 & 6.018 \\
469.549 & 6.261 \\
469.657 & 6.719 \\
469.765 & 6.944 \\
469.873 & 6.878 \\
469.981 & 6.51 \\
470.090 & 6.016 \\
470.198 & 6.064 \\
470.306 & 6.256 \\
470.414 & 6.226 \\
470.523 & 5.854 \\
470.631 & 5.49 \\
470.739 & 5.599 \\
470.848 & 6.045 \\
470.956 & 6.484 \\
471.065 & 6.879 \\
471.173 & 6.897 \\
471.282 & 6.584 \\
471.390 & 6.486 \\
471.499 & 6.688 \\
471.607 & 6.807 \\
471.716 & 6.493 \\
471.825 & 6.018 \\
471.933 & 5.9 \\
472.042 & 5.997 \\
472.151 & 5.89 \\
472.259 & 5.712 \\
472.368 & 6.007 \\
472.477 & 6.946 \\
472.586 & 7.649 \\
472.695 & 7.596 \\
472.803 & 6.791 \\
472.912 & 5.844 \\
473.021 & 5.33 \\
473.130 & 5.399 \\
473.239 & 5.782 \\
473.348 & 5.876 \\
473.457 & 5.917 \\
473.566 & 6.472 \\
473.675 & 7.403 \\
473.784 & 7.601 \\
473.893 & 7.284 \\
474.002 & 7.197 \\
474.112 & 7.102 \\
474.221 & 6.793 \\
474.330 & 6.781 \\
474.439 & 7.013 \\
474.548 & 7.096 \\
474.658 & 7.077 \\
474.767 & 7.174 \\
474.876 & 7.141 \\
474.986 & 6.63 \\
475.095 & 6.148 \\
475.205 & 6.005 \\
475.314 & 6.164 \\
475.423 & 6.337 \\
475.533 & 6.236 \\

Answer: 0.431 nm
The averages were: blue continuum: 6.42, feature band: 6.38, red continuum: 7.14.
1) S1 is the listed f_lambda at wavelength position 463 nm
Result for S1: 6.46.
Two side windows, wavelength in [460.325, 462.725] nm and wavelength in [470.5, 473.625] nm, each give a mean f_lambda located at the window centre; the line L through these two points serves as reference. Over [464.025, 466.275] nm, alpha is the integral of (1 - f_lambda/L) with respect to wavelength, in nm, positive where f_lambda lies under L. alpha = 0.11 nm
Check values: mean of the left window 6.43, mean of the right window 6.26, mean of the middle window 6.06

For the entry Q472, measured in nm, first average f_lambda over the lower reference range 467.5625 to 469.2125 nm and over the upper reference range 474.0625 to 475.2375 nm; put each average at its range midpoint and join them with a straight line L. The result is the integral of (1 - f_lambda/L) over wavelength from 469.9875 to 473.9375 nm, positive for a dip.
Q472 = 0.23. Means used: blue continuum 6.63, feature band 6.34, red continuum 6.83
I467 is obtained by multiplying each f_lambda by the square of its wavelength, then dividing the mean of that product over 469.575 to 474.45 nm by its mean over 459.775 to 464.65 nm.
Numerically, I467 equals 1.1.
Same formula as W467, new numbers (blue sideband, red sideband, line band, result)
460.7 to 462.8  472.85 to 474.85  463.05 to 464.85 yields 0.09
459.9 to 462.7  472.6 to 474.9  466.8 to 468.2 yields 0.05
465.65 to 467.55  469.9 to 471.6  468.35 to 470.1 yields -0.08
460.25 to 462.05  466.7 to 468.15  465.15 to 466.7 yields -0.05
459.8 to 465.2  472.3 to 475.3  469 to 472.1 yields 0.12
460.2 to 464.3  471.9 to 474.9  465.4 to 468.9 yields -0.03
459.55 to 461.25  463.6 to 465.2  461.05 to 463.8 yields -0.17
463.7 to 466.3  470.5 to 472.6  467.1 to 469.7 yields -0.13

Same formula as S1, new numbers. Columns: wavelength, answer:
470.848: 6.045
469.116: 6.243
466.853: 6.217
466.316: 7.242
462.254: 6.237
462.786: 6.783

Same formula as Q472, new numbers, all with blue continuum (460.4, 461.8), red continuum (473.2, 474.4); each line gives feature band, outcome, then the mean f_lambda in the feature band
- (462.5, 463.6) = -0.05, 6.73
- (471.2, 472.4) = 0.08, 6.25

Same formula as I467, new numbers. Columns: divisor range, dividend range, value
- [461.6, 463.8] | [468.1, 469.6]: 1.02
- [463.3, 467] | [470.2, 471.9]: 1.02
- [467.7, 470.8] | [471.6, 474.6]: 1.04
